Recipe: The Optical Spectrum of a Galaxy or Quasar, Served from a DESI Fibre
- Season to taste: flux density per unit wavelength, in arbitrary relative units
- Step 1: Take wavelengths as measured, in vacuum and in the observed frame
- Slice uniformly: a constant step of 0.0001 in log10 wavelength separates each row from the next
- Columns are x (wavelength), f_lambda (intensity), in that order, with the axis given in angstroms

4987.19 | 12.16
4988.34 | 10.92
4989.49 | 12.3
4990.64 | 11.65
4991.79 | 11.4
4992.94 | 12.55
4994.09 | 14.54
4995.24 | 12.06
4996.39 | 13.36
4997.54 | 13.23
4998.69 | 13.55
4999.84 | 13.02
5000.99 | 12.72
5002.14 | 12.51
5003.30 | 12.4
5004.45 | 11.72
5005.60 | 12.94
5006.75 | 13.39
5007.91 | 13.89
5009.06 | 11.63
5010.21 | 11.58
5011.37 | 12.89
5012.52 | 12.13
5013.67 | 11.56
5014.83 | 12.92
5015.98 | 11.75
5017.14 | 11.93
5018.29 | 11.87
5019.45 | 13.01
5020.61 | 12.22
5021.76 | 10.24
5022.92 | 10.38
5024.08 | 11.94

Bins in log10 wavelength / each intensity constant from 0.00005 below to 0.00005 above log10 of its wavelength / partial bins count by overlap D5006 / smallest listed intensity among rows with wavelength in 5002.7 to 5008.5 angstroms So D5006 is 11.72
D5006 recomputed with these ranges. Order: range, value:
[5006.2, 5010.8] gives 11.58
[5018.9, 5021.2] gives 12.22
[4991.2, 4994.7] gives 11.4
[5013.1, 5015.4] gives 11.56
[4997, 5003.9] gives 12.4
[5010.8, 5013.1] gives 12.13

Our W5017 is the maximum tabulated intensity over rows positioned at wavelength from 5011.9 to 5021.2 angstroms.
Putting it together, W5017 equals 13.01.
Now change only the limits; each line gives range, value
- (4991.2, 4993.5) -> 12.55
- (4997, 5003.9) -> 13.55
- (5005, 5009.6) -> 13.89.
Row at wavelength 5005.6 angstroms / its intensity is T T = 12.94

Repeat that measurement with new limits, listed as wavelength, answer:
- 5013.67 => 11.56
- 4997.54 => 13.23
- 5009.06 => 11.63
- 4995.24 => 12.06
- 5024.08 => 11.94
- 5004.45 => 11.72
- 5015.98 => 11.75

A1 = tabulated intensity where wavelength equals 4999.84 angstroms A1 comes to 13.02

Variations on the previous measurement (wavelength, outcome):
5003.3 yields 12.4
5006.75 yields 13.39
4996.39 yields 13.36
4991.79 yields 11.4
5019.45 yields 13.01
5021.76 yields 10.24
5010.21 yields 11.58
